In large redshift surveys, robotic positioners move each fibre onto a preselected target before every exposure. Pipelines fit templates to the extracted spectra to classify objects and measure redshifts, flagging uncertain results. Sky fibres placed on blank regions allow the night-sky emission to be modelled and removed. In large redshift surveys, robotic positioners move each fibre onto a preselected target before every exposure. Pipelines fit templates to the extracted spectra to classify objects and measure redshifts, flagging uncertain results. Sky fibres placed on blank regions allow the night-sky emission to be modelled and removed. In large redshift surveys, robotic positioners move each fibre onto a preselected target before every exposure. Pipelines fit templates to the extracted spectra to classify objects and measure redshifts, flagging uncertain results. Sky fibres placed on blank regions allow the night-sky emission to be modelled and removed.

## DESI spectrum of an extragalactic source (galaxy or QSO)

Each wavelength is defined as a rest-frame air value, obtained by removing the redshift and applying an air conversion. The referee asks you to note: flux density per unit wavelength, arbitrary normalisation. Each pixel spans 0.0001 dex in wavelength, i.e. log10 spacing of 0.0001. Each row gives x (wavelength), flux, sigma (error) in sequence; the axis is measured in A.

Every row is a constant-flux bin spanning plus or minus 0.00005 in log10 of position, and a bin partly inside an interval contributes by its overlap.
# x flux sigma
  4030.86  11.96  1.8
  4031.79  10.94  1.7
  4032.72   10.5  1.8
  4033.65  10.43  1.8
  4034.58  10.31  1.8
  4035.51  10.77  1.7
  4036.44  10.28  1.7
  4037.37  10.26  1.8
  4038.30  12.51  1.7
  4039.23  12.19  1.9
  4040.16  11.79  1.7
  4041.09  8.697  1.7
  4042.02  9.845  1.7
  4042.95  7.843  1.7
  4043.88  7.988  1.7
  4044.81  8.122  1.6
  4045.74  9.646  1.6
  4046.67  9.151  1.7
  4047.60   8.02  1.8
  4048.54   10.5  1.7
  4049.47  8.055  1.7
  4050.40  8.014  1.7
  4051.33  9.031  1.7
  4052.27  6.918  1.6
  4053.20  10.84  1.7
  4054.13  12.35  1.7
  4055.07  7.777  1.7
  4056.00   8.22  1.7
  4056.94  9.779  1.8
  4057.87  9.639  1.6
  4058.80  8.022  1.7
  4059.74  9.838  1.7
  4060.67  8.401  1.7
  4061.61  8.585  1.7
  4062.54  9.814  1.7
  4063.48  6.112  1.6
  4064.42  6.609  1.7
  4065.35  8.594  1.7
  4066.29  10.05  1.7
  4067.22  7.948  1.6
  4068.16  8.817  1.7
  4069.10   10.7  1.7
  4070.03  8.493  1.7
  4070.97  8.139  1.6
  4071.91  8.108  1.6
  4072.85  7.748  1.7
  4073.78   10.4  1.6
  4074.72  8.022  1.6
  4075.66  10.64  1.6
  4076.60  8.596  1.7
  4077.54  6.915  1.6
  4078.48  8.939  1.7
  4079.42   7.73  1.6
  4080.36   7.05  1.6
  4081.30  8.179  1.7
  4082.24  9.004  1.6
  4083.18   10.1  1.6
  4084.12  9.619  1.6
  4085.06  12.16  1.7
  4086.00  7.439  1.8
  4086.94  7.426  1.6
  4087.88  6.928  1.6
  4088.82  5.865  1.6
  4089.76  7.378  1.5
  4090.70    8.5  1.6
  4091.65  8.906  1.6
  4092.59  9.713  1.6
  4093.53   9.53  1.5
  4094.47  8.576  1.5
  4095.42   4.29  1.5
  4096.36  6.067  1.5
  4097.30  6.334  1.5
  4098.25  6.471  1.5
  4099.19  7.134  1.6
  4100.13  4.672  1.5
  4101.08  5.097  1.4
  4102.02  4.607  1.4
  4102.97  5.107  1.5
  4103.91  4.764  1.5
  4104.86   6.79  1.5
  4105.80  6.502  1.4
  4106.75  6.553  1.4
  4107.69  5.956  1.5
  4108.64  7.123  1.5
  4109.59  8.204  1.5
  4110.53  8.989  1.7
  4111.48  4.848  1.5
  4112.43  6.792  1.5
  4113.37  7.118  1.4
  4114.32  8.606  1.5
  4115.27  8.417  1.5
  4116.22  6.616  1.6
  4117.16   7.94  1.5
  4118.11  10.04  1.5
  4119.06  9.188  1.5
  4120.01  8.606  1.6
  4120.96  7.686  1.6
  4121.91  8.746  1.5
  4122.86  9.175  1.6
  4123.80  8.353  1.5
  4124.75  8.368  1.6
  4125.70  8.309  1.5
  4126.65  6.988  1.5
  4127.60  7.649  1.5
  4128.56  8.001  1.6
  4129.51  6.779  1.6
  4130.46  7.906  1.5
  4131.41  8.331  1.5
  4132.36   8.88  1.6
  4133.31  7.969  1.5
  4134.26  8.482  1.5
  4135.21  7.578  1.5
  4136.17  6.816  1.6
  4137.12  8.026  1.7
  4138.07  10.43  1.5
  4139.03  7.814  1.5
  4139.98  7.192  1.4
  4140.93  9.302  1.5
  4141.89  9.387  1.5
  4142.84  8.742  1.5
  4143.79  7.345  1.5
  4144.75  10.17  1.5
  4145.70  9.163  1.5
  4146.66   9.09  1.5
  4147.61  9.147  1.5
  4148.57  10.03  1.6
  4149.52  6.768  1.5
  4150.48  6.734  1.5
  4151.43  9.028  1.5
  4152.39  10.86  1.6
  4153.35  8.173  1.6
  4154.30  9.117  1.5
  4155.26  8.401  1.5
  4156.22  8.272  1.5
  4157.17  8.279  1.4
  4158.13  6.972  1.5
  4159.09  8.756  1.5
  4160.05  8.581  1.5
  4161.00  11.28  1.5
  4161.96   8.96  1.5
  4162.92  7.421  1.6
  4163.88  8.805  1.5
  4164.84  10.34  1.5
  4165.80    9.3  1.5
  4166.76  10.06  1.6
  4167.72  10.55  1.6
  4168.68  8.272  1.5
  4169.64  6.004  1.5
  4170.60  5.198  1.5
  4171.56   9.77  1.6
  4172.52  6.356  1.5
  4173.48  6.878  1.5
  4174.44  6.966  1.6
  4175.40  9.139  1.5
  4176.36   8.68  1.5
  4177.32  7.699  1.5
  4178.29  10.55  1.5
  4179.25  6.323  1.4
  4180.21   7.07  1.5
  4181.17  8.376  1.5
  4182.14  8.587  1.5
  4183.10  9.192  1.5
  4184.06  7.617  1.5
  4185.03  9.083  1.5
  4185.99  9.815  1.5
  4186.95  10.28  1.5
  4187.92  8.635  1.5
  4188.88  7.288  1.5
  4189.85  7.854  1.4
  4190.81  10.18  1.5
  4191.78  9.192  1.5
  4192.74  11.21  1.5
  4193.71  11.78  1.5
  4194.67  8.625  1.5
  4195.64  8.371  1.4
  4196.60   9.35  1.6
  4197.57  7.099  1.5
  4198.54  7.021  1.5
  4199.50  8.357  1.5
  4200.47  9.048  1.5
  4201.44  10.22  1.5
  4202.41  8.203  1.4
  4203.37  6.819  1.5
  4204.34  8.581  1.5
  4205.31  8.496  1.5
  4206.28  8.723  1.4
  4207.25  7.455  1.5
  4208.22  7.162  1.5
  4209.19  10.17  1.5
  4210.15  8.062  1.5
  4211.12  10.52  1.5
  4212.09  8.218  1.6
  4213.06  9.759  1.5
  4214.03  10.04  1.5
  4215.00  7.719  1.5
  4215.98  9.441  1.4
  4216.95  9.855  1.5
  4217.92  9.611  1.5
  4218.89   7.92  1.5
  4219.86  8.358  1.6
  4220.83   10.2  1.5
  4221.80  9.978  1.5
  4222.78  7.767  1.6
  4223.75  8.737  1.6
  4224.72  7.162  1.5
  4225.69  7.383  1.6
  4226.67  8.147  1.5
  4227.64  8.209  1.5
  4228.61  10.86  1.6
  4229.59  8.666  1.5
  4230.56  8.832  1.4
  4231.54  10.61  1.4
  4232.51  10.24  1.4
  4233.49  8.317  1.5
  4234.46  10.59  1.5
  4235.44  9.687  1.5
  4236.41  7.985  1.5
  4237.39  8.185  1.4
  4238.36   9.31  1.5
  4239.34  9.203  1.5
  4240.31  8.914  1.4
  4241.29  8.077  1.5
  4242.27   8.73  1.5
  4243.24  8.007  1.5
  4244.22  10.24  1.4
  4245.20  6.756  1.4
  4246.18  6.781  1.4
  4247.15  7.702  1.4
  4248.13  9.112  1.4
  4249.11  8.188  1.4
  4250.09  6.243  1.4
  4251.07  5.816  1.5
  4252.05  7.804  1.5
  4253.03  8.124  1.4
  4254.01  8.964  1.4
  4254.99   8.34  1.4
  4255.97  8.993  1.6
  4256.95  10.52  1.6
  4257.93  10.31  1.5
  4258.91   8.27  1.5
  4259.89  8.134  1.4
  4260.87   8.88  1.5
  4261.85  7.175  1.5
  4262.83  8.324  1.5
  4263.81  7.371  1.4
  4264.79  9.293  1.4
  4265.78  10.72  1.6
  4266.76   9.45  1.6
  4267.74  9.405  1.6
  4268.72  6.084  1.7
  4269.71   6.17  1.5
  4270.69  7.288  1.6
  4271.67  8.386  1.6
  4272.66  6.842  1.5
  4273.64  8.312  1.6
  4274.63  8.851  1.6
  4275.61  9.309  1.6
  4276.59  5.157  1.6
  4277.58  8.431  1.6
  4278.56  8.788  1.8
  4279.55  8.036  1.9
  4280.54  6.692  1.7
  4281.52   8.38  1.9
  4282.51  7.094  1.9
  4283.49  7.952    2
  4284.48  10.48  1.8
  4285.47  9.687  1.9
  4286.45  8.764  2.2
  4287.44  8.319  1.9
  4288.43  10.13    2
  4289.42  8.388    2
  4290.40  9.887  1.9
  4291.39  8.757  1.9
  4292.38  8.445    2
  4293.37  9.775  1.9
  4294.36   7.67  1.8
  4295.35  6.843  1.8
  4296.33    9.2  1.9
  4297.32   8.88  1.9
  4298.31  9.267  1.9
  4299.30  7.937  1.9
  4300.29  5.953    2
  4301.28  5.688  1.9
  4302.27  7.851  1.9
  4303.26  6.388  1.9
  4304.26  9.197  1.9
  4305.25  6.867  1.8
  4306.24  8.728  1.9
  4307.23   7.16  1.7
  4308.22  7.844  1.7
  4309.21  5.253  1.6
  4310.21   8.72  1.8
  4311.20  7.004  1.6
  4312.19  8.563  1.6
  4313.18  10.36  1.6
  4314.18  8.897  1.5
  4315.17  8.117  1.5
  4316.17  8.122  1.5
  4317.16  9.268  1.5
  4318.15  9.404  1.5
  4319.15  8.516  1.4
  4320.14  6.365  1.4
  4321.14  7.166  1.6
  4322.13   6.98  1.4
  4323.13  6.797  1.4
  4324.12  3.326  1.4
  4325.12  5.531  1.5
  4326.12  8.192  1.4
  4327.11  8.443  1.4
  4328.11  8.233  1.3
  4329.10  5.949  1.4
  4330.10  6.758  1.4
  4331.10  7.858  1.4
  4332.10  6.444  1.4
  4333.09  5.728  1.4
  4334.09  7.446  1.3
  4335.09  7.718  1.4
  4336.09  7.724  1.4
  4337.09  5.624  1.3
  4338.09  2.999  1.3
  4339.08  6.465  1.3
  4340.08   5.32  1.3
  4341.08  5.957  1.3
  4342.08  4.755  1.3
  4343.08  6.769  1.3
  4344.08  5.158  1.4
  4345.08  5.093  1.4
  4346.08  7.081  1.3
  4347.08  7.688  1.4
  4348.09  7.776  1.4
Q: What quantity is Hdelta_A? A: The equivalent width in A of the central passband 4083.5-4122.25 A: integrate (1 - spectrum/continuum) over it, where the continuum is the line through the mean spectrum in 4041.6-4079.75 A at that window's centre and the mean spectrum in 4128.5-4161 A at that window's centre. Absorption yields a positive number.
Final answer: 5.7 A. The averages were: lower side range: 8.76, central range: 7.35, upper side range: 8.48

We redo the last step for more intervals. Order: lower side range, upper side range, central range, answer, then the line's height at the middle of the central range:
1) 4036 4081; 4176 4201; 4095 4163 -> 7.9 A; 8.86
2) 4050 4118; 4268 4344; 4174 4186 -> -0.9 A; 7.78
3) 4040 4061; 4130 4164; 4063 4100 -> 3.0 A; 8.88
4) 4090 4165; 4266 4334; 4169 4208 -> -2.4 A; 7.91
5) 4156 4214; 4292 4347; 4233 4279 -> -2.6 A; 7.88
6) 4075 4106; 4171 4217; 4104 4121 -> 0.6 A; 7.74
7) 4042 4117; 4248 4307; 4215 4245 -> -2.8 A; 8.18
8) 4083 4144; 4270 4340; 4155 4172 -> -2.1 A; 7.68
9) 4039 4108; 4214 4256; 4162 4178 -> 0.4 A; 8.45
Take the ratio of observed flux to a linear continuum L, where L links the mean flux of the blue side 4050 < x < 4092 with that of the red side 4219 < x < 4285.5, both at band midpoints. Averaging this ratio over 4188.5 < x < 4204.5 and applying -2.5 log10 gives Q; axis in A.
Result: -0.04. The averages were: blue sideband 8.63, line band 8.79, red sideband 8.44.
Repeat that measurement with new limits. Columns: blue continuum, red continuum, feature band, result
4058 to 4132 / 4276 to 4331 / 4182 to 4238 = -0.130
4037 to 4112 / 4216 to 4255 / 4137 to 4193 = -0.022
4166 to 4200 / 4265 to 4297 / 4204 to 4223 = -0.056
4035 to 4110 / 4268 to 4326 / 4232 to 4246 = -0.105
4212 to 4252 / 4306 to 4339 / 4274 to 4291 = -0.080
